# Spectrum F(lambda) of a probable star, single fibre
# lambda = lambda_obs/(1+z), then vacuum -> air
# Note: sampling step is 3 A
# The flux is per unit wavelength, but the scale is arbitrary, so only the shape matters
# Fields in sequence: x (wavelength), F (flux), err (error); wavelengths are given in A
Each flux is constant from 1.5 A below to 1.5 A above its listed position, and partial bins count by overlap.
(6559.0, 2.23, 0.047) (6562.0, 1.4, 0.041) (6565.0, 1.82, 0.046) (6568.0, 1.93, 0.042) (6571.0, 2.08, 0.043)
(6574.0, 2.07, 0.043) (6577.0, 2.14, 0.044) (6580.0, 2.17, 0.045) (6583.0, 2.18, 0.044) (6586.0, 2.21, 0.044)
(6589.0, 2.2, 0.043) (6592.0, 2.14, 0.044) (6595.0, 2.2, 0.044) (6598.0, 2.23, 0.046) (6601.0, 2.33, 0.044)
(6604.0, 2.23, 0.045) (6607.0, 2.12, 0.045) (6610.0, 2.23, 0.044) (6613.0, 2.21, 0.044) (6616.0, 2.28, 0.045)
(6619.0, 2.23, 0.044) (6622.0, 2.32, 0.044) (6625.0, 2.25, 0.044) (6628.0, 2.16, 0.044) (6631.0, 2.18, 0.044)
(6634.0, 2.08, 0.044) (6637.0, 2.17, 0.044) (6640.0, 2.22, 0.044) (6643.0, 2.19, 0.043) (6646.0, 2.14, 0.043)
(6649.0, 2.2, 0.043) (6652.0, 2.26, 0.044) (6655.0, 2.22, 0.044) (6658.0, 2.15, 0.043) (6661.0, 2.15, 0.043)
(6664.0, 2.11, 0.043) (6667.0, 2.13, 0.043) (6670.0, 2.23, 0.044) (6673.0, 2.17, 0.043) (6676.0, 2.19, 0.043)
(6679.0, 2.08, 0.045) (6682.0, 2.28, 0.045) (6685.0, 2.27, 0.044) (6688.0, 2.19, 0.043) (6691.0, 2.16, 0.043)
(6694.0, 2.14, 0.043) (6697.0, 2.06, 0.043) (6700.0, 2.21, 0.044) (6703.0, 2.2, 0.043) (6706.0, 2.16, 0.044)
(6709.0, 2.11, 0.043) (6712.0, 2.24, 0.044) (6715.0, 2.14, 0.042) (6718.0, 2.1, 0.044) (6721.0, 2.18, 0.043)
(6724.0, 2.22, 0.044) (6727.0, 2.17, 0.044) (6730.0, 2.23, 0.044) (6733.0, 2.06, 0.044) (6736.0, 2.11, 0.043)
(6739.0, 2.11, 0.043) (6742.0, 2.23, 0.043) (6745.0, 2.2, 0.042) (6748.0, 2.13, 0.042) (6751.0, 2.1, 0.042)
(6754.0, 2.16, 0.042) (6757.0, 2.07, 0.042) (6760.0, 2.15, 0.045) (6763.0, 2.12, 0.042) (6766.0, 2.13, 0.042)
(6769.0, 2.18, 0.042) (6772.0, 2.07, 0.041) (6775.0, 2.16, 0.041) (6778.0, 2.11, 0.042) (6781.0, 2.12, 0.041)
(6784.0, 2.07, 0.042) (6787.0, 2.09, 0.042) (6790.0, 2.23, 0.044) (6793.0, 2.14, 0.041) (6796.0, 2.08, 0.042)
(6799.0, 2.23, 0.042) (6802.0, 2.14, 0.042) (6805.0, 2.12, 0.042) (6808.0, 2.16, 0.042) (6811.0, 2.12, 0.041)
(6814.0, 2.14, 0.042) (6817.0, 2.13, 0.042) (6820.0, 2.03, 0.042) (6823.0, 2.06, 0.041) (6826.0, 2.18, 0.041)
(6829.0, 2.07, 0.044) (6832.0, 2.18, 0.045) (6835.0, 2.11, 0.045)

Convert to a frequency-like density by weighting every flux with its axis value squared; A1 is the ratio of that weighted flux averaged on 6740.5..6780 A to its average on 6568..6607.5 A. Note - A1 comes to 1.04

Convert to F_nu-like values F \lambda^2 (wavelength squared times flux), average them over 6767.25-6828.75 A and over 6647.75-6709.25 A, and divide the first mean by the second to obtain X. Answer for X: 1.01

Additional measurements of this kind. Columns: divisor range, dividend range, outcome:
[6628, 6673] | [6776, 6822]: 1.02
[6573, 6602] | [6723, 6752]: 1.03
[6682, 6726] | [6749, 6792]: 1.00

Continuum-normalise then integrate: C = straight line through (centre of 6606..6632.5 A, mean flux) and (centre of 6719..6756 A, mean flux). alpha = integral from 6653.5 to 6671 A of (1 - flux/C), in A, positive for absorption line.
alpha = 0.3 A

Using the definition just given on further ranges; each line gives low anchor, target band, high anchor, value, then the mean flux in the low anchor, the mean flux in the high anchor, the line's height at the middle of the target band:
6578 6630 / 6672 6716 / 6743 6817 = 0.0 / 2.22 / 2.13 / 2.17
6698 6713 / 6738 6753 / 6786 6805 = 0.1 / 2.18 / 2.15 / 2.17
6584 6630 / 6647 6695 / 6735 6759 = 0.0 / 2.22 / 2.14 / 2.18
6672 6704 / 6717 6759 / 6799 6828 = 0.2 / 2.18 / 2.12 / 2.16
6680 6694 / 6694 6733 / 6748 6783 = 0.3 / 2.21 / 2.12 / 2.18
